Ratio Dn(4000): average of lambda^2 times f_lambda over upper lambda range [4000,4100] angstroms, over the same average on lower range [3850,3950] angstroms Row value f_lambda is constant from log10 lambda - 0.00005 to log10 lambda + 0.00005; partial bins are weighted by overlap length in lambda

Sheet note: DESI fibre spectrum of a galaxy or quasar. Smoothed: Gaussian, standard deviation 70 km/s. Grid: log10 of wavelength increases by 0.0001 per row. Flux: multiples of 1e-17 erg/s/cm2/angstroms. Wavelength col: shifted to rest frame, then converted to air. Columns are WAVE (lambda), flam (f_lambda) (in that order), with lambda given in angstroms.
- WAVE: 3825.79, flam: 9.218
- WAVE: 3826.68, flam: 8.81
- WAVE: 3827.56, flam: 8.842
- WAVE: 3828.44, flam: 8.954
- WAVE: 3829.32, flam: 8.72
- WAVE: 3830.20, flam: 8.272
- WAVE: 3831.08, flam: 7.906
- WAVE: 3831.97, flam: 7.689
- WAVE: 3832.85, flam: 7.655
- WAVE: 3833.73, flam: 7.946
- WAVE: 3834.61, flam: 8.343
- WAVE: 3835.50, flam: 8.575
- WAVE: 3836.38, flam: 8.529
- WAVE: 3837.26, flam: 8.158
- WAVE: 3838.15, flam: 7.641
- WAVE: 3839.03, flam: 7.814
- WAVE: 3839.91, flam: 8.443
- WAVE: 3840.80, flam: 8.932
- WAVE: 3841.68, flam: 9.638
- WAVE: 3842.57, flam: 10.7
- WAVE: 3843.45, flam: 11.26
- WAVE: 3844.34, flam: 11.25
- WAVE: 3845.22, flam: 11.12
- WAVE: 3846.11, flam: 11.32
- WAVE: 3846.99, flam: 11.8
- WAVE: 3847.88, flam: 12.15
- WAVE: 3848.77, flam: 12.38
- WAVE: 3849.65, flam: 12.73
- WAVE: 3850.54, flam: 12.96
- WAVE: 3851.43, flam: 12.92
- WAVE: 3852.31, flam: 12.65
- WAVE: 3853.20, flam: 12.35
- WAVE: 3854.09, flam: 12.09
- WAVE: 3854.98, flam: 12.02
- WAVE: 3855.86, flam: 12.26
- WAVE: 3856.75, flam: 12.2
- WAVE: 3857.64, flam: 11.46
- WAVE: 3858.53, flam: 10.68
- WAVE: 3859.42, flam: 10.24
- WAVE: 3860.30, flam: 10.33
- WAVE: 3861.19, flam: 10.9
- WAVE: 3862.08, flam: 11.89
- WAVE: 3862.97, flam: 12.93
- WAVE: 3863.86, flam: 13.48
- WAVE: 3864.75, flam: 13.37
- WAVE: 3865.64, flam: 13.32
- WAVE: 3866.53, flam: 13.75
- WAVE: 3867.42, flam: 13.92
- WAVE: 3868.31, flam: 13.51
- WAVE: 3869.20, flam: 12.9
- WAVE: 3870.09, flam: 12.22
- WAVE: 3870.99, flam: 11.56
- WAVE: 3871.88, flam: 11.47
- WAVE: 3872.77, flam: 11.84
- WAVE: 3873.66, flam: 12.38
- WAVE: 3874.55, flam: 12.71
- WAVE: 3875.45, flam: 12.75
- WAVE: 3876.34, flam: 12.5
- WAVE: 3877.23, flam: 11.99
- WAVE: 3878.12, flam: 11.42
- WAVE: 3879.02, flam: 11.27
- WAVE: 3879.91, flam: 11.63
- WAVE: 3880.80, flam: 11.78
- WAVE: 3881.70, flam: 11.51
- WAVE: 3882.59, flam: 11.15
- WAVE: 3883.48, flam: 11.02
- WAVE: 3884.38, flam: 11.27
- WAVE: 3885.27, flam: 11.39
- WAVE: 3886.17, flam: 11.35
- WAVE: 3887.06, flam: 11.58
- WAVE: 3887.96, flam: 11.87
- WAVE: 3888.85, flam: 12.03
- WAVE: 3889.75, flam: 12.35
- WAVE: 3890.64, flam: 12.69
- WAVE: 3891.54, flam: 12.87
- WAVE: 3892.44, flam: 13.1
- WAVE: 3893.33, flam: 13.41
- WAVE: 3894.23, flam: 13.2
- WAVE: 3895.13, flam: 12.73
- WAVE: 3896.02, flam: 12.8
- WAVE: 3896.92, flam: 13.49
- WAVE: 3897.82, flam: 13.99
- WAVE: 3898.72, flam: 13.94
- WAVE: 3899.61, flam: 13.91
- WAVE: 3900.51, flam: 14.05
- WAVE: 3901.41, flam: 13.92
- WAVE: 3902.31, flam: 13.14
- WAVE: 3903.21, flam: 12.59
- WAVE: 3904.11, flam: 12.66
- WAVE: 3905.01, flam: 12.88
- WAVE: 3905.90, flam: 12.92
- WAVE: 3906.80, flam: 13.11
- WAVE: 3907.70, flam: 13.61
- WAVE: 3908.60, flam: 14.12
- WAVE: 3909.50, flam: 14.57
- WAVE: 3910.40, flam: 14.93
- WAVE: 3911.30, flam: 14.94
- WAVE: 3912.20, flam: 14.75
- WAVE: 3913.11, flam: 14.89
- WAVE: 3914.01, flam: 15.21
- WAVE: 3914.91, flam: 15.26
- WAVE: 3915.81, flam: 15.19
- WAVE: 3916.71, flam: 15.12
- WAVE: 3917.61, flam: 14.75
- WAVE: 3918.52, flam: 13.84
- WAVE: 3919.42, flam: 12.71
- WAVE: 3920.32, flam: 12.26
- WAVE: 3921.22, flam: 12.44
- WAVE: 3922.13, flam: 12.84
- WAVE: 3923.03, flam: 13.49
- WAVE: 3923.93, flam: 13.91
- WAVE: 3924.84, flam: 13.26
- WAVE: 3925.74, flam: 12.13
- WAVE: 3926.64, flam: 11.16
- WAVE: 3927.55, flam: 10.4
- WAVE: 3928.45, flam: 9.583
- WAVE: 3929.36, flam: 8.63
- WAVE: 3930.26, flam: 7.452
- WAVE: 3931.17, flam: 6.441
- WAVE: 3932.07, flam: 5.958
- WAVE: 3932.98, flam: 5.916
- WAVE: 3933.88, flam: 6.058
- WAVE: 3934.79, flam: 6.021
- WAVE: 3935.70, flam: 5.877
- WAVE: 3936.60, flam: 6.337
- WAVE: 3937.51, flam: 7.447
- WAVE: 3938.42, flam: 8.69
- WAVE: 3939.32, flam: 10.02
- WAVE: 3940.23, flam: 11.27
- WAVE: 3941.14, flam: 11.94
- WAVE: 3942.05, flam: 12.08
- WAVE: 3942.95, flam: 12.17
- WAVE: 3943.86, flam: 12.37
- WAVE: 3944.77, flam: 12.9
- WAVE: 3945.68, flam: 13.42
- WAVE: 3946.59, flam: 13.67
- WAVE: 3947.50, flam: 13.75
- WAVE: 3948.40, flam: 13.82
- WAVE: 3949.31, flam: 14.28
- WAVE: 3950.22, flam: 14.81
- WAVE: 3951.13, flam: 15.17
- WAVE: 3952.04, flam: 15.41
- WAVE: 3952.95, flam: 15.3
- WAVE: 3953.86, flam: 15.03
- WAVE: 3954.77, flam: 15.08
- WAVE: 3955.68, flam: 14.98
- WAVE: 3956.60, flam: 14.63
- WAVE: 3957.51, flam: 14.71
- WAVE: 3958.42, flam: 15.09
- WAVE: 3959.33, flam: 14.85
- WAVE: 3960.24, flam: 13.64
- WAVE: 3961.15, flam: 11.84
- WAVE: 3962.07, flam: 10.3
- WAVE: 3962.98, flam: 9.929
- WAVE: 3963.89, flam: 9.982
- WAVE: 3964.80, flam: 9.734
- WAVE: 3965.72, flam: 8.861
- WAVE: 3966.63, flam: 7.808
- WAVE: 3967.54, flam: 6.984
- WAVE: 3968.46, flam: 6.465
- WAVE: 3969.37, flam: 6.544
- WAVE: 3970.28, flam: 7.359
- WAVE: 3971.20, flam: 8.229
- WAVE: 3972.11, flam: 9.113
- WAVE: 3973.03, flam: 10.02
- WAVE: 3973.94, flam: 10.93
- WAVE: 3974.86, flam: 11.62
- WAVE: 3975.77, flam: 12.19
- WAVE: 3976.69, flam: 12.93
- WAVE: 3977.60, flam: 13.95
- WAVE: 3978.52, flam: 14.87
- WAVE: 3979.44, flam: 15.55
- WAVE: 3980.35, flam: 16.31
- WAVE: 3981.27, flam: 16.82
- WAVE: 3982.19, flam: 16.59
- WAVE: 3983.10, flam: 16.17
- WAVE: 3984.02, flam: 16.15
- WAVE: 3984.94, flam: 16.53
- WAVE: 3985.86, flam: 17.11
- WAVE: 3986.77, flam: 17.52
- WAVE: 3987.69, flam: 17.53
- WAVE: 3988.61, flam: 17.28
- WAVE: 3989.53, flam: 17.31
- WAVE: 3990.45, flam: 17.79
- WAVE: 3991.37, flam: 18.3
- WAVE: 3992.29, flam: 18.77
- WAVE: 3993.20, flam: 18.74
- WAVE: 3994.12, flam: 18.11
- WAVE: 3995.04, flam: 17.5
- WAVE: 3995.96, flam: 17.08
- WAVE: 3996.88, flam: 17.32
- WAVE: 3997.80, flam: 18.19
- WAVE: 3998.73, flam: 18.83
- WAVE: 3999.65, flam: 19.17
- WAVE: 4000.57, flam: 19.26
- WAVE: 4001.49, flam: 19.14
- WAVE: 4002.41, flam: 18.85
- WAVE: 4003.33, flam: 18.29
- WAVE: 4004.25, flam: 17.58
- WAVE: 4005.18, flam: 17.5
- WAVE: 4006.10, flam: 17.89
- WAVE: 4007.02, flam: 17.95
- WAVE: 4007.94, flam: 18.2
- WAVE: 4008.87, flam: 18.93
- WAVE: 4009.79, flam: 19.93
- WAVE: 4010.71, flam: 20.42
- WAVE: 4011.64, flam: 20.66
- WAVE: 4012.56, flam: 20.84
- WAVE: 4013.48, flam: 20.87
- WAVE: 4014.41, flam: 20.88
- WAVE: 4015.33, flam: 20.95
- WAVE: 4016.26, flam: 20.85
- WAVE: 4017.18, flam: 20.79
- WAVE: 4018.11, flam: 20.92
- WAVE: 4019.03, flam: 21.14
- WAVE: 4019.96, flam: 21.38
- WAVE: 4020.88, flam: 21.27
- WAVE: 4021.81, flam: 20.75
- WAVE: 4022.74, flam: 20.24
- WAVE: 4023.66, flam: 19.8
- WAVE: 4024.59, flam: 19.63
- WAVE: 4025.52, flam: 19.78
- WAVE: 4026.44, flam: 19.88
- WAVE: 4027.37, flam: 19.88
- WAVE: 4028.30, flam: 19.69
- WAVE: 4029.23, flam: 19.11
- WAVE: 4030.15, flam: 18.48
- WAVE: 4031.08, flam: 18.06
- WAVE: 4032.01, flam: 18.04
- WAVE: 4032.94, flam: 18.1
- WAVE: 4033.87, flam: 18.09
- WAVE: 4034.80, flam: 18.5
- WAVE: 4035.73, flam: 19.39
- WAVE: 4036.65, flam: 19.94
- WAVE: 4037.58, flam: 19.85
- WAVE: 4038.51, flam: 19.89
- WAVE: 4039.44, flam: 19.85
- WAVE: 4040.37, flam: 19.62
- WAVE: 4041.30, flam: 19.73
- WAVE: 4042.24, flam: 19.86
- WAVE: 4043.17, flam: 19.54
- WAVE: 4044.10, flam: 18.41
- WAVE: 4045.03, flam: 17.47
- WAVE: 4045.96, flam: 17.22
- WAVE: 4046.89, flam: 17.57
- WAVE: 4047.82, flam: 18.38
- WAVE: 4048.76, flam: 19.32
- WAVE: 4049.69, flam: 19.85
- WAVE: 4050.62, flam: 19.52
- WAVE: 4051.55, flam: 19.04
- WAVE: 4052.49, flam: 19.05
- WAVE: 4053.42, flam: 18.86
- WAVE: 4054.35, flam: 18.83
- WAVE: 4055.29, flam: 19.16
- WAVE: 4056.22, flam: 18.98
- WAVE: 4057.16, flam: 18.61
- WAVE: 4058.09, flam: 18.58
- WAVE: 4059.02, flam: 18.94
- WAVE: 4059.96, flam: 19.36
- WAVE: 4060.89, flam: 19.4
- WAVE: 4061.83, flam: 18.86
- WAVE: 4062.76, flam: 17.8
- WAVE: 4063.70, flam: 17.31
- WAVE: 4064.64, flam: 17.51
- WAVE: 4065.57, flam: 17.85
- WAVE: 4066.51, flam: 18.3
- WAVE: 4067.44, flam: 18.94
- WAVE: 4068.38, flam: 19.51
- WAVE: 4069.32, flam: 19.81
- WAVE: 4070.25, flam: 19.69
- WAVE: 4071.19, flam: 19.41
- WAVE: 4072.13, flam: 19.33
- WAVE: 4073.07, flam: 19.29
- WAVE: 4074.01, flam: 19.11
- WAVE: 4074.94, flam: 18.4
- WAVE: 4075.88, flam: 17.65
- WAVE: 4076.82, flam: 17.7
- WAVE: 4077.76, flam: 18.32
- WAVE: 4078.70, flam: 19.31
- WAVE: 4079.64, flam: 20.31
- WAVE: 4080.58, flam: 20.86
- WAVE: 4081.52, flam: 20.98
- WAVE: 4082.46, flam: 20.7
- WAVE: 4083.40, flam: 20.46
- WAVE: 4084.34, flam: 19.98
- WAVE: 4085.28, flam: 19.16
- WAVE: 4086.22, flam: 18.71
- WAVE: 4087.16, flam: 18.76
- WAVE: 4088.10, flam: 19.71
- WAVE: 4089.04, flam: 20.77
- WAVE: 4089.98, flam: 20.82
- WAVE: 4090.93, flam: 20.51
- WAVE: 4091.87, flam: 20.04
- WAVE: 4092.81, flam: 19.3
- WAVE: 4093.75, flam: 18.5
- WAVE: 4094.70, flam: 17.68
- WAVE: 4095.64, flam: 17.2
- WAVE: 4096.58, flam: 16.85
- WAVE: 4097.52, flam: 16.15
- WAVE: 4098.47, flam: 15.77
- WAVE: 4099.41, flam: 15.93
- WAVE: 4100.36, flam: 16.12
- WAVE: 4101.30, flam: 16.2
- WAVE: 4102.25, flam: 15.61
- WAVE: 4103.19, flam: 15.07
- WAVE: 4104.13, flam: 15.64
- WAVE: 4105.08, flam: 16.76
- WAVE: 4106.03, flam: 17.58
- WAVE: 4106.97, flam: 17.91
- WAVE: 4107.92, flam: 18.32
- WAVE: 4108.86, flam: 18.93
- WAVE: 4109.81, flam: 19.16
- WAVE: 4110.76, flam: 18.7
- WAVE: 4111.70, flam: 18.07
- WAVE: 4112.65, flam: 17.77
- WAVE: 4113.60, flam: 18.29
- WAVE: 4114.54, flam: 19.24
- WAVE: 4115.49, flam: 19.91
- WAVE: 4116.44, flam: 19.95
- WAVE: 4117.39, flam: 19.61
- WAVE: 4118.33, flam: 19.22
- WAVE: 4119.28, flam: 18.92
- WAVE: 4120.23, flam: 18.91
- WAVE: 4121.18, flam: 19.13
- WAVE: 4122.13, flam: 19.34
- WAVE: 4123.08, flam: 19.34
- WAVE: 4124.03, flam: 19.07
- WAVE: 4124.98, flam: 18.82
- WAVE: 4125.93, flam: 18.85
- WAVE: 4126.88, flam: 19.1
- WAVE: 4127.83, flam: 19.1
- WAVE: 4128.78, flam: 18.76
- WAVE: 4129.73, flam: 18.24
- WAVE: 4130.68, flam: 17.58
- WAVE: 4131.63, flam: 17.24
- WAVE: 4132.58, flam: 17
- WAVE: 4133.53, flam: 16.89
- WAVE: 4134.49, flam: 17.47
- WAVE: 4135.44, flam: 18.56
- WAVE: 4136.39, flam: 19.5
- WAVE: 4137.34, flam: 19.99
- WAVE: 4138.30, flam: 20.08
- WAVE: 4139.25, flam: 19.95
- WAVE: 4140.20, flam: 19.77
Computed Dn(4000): 1.70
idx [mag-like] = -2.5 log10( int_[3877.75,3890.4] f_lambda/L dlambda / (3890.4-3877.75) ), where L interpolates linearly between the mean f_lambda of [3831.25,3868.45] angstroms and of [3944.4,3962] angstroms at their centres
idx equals 0.05 mag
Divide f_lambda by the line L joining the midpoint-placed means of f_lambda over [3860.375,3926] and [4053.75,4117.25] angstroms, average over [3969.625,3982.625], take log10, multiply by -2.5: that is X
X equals 0.23 mag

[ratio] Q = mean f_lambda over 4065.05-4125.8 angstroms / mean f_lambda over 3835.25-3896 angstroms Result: 1.6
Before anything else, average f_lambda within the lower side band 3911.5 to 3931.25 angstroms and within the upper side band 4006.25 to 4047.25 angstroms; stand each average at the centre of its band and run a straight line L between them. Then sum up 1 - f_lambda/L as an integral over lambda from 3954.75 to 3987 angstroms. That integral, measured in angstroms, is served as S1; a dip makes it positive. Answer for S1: 7.0 angstroms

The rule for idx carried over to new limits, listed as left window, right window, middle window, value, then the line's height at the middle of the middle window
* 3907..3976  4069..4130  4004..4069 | -0.21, 15.9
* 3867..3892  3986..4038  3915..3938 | 0.35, 14.5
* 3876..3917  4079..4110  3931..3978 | 0.30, 14.6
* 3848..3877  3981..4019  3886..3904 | 0.07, 13.8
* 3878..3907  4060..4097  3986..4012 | -0.13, 16.3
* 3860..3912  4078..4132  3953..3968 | 0.20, 14.7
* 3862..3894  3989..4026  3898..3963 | 0.20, 15.1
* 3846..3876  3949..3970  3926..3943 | 0.39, 12.2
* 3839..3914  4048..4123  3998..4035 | -0.18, 16.6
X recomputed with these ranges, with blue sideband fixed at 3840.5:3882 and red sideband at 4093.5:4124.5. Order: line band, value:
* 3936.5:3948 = 0.22 mag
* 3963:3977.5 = 0.48 mag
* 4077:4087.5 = -0.15 mag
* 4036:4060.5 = -0.16 mag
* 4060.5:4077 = -0.11 mag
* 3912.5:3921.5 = -0.07 mag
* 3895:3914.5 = -0.06 mag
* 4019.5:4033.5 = -0.23 mag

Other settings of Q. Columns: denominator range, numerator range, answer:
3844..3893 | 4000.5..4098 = 1.59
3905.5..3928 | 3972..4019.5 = 1.28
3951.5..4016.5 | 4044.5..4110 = 1.20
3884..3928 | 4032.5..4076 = 1.43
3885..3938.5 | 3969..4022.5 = 1.42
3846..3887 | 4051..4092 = 1.59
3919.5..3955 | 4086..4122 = 1.62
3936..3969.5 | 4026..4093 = 1.60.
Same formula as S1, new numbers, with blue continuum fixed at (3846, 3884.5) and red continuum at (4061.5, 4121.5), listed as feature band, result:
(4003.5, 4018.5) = -3.1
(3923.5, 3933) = 2.9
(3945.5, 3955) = 0.0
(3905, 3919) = -1.0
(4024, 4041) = -2.4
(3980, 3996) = -1.7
